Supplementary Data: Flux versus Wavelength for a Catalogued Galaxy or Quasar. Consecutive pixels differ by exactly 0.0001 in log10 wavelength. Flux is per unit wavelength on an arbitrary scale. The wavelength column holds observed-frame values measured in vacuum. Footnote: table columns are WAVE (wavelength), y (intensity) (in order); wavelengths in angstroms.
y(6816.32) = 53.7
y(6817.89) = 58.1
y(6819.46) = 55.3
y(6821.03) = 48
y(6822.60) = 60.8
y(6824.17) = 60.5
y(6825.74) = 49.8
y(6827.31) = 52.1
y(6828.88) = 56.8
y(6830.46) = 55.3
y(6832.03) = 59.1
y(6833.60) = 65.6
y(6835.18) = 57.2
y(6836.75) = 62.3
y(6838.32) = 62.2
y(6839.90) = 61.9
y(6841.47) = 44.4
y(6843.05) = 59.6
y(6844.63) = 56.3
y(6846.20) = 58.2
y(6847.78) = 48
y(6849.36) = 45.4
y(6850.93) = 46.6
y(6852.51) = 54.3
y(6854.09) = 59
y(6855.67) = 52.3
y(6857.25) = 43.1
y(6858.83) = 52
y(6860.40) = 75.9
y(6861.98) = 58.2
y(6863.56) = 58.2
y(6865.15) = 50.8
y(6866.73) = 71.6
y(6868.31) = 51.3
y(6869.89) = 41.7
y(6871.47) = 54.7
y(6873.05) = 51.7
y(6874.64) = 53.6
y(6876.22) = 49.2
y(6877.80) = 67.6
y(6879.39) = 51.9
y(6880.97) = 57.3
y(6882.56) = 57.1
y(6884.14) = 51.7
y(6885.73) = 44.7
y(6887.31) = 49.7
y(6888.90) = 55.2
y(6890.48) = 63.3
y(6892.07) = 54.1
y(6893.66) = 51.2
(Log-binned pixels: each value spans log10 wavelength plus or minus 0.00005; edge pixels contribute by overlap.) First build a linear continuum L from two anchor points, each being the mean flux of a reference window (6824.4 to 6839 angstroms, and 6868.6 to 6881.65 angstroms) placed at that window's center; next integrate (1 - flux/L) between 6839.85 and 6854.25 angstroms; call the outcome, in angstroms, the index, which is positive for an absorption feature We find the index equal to 0.9 angstroms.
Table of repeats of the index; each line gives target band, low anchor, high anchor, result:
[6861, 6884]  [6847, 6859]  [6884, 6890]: -2.24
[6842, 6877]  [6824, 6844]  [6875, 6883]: 1.68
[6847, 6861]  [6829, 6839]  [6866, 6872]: 1.05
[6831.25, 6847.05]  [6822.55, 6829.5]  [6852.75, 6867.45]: -0.64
